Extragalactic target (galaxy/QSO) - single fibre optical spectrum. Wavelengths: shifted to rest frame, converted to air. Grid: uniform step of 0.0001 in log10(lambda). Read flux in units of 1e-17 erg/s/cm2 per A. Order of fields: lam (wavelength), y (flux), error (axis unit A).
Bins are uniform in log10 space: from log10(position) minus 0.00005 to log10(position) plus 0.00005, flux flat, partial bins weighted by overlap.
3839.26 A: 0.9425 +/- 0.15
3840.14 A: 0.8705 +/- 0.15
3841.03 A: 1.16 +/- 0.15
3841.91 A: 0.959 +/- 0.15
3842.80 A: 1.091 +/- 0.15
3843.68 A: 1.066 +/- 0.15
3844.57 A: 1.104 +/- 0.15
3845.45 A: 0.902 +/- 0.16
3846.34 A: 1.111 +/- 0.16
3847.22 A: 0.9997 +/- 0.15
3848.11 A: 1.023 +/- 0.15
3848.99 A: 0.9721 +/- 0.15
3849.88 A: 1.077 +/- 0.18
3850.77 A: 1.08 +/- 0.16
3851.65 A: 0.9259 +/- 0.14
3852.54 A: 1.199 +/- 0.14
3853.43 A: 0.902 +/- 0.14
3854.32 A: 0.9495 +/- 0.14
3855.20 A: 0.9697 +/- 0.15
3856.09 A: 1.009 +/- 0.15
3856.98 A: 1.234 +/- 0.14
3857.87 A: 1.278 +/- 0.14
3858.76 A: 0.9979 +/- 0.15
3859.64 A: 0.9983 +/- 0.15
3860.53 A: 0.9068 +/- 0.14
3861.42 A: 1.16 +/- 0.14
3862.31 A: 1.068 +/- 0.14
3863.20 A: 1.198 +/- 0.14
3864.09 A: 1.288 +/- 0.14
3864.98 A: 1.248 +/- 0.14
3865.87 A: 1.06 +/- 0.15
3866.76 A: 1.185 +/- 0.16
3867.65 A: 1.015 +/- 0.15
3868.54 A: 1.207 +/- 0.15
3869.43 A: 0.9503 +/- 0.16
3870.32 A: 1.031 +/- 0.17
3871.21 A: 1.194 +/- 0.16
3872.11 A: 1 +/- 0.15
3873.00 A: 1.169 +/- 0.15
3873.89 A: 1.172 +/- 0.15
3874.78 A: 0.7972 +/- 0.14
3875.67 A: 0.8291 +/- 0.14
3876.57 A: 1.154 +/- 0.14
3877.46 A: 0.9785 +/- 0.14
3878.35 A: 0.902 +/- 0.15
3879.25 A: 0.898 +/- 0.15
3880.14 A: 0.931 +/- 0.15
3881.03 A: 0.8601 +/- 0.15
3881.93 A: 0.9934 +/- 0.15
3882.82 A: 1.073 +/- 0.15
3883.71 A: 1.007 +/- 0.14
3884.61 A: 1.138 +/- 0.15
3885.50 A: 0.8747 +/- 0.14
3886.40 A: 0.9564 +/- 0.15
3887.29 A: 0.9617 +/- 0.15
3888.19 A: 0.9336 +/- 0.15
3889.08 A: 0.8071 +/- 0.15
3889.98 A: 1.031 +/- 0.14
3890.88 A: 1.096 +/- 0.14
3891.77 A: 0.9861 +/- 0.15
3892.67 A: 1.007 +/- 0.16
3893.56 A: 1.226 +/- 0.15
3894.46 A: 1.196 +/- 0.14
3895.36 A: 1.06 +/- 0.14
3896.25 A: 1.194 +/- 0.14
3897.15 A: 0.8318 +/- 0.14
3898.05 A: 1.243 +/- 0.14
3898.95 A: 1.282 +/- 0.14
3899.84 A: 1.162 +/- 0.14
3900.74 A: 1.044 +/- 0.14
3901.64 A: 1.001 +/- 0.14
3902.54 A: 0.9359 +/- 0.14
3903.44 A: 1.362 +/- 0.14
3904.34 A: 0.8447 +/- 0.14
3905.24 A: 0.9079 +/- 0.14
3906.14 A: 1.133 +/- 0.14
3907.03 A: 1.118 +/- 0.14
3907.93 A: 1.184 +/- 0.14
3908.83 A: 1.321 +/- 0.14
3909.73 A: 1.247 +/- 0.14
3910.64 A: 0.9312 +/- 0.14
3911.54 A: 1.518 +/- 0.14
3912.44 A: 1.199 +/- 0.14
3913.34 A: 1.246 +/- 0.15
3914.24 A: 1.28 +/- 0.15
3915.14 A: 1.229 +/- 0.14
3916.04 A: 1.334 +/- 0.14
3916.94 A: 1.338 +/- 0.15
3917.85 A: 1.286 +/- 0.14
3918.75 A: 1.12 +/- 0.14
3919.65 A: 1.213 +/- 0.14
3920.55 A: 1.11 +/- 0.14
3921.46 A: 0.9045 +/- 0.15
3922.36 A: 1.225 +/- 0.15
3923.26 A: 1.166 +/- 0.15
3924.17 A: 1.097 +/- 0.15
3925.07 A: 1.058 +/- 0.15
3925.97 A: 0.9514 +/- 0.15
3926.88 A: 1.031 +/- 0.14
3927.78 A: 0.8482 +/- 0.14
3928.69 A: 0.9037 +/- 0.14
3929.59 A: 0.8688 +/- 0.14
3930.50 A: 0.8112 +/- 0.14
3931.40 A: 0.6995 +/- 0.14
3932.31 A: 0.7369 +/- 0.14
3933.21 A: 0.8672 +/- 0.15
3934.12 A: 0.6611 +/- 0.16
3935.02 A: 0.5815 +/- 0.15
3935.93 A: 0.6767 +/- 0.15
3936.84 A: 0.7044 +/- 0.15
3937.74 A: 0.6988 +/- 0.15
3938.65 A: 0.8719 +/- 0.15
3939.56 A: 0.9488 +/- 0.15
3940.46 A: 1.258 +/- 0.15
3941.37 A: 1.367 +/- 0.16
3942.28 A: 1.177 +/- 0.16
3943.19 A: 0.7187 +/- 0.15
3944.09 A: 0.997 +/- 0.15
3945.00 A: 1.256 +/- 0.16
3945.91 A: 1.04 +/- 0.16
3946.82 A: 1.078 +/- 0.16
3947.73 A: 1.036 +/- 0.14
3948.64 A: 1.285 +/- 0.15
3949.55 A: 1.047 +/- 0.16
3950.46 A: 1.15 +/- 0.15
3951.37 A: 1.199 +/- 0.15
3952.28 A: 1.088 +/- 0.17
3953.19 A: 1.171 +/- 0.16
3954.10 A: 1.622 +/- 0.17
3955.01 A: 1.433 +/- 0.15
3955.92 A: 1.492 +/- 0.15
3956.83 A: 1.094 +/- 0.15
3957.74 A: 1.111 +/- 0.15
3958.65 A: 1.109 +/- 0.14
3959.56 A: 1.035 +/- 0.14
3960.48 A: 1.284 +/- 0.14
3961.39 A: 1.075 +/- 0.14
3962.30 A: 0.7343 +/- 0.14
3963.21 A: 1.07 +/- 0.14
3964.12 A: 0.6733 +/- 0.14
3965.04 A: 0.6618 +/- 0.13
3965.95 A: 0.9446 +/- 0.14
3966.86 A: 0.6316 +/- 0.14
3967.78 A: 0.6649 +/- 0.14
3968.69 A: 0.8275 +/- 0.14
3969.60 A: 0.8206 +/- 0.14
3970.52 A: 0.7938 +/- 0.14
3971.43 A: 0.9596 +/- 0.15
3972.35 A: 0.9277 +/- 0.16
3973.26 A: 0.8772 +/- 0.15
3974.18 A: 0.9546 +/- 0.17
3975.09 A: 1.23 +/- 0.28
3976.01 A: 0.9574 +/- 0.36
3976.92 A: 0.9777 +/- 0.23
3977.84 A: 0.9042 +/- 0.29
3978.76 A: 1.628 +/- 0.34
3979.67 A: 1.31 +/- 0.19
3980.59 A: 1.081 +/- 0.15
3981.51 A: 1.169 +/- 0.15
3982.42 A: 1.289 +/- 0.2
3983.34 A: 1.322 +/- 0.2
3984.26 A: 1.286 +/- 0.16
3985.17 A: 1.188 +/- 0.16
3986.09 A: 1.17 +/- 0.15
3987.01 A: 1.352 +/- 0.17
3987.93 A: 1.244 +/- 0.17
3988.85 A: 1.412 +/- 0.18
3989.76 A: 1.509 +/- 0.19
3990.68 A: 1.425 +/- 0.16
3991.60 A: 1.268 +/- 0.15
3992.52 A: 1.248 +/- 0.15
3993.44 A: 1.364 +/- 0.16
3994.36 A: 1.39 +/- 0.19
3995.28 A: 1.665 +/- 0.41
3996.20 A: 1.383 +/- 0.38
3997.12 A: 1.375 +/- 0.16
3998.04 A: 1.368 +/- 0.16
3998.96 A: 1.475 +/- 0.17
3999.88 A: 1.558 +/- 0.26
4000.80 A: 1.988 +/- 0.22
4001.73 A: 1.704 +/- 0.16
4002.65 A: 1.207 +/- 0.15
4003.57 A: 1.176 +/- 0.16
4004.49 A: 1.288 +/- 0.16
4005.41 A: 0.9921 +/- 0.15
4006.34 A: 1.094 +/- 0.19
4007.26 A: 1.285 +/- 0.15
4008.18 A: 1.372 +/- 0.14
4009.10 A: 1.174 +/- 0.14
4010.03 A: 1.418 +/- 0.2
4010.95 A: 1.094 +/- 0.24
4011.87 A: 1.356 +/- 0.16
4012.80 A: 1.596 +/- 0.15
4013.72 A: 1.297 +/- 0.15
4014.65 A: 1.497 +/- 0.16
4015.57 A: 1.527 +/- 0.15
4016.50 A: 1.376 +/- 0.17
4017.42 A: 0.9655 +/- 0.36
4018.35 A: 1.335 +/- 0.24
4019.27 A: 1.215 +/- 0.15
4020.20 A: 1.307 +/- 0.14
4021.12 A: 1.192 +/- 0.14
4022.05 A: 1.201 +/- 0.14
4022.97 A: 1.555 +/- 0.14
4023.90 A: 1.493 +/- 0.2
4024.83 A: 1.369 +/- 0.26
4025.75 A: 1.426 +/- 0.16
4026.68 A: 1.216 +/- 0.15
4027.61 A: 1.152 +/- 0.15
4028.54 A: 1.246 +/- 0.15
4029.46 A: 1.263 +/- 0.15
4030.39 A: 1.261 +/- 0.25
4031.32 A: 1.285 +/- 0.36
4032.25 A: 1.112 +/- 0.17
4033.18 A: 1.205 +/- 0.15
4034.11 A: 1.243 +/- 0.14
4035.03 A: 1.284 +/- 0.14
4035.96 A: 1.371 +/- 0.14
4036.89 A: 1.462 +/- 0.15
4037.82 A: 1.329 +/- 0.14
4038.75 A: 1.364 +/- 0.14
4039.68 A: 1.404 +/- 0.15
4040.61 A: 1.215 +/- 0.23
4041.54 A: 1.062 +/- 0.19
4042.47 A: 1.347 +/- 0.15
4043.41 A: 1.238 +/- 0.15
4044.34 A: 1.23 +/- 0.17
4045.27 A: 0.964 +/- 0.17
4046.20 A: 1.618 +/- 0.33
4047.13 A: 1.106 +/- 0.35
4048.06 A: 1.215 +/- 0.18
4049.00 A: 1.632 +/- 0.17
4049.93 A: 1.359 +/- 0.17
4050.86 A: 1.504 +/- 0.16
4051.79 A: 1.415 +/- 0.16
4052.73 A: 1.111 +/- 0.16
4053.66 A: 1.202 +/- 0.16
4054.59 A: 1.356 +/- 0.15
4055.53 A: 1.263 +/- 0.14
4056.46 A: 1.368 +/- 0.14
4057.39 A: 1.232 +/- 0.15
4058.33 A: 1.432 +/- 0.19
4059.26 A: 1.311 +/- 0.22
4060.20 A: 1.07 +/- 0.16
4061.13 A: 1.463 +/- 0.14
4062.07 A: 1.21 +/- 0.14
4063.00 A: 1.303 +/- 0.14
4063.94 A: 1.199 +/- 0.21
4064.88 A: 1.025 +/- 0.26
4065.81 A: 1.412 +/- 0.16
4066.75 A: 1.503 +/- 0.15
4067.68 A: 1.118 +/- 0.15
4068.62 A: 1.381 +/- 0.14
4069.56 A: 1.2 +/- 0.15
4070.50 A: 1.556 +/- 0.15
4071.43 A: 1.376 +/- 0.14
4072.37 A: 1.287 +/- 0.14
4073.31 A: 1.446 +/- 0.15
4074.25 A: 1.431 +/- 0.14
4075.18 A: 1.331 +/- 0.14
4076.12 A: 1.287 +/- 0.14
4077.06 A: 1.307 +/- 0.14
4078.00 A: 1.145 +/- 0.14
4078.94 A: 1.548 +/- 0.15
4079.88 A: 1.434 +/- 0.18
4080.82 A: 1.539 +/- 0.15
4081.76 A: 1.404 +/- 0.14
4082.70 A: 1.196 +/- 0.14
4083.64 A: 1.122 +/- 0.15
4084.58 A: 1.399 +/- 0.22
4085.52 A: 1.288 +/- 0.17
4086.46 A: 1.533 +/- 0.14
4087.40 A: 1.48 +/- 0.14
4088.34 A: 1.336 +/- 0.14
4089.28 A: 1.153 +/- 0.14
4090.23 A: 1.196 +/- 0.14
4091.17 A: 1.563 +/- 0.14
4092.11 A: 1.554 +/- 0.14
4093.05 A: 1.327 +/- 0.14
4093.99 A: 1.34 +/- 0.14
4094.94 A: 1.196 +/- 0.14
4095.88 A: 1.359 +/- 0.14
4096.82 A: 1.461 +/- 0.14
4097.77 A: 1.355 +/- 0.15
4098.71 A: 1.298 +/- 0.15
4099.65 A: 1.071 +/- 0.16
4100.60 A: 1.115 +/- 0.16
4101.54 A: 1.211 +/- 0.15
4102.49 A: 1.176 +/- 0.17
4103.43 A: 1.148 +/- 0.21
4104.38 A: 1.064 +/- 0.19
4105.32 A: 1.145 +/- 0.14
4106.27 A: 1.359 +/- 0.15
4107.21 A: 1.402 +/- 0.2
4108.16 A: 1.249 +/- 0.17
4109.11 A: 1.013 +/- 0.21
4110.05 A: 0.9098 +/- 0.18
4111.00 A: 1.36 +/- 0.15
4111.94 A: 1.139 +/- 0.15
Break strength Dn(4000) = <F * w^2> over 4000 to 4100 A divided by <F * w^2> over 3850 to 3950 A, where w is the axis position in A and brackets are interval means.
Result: 1.36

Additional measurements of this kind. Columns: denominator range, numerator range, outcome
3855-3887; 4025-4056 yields 1.34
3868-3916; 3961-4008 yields 1.15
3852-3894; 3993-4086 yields 1.39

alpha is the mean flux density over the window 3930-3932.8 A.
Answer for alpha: 0.753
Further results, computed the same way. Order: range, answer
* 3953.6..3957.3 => 1.41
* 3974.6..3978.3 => 1.02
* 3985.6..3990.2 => 1.34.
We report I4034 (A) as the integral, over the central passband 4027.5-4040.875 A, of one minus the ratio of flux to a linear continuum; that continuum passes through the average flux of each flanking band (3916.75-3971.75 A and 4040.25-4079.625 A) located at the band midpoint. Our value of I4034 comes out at -0.5 A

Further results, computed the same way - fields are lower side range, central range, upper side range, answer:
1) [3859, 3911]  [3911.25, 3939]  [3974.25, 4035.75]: 3.2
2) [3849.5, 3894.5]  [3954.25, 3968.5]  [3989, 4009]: 3.0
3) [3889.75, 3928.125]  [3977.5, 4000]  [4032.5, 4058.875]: -1.9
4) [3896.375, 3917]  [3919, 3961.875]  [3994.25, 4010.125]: 7.0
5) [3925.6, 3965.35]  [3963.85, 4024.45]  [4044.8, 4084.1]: -4.9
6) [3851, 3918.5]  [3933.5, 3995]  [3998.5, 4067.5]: 6.3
